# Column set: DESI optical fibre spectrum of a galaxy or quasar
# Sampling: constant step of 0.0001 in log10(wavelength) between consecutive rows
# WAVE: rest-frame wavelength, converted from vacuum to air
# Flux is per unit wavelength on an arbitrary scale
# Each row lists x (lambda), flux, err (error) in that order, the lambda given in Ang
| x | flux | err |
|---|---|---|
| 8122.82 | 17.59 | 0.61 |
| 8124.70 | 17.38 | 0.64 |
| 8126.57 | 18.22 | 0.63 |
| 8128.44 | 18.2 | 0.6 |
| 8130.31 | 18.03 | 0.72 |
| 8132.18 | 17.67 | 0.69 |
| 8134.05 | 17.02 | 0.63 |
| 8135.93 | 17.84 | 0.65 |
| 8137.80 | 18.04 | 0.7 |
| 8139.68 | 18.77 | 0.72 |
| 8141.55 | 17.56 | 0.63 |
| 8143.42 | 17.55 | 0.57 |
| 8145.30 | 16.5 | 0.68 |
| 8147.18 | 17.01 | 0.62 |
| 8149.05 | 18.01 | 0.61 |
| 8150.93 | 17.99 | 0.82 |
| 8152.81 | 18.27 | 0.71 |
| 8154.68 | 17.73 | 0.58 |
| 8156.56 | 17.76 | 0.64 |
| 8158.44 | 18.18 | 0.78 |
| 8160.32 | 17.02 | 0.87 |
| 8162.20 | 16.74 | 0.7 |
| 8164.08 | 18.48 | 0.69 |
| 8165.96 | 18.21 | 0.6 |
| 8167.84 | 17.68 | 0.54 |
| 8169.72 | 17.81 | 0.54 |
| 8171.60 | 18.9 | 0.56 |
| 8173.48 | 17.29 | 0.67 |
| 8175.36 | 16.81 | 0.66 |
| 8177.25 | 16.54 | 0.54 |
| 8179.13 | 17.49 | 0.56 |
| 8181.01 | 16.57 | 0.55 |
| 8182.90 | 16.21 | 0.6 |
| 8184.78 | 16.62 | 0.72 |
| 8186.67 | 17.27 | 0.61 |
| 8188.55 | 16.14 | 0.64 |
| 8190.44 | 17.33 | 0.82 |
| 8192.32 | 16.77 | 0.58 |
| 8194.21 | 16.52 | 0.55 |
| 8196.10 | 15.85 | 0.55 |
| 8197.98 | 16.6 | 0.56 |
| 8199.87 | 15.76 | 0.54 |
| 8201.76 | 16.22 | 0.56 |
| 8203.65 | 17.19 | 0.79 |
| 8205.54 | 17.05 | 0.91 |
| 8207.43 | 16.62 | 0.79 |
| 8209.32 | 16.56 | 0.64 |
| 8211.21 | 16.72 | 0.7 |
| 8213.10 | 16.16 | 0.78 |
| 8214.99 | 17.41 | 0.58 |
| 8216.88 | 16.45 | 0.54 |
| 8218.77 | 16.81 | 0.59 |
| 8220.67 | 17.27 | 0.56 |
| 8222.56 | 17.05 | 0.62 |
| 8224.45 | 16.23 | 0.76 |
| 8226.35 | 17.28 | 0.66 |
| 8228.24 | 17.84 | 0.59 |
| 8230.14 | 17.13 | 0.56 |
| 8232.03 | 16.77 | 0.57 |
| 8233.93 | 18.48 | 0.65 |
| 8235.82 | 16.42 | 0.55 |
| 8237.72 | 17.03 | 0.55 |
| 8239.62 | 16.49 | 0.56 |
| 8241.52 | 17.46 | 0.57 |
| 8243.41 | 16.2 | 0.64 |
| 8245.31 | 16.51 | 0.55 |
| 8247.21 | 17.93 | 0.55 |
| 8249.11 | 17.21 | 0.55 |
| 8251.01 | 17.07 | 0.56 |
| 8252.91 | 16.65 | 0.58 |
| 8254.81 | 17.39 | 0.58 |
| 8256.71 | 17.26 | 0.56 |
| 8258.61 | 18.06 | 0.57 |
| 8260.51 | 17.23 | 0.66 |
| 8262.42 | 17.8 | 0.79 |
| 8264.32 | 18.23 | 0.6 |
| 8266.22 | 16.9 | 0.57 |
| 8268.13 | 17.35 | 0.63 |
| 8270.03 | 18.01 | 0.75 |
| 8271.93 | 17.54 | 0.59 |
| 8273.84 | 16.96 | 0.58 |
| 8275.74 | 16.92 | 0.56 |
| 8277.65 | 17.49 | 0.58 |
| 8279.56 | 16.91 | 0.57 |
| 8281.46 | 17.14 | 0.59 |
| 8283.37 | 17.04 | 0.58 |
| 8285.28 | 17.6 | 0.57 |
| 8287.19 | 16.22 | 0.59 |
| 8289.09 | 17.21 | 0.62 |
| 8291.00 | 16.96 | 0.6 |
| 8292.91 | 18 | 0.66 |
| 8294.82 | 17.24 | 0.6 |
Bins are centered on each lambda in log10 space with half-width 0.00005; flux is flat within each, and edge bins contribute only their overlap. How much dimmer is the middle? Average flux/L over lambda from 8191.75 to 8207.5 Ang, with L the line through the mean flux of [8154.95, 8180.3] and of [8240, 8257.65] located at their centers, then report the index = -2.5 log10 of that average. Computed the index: 0.06 mag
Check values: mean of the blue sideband 17.6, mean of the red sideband 17.1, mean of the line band 16.5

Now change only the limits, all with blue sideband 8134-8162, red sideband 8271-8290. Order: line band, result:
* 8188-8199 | 0.06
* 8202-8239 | 0.03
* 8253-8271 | -0.02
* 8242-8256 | 0.01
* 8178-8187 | 0.05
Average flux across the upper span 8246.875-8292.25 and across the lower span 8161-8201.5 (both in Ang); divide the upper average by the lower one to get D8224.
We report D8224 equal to 1.02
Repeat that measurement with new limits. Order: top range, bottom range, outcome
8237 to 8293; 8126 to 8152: 0.97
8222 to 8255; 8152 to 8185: 0.98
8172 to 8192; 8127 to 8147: 0.95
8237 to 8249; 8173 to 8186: 1.01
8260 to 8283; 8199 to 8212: 1.05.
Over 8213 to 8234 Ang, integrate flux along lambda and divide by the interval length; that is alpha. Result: 17.1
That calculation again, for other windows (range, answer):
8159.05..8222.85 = 16.9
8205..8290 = 17.1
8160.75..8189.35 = 17.3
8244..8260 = 17.2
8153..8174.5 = 17.8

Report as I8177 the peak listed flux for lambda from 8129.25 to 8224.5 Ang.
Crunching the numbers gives 18.9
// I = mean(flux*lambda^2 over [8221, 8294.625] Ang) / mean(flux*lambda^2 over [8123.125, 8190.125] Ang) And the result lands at 1.01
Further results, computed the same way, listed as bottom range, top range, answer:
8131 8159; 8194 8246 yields 0.97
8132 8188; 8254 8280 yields 1.02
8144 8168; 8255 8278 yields 1.02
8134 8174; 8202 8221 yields 0.96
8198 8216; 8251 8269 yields 1.06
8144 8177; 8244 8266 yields 1.01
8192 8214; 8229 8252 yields 1.04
